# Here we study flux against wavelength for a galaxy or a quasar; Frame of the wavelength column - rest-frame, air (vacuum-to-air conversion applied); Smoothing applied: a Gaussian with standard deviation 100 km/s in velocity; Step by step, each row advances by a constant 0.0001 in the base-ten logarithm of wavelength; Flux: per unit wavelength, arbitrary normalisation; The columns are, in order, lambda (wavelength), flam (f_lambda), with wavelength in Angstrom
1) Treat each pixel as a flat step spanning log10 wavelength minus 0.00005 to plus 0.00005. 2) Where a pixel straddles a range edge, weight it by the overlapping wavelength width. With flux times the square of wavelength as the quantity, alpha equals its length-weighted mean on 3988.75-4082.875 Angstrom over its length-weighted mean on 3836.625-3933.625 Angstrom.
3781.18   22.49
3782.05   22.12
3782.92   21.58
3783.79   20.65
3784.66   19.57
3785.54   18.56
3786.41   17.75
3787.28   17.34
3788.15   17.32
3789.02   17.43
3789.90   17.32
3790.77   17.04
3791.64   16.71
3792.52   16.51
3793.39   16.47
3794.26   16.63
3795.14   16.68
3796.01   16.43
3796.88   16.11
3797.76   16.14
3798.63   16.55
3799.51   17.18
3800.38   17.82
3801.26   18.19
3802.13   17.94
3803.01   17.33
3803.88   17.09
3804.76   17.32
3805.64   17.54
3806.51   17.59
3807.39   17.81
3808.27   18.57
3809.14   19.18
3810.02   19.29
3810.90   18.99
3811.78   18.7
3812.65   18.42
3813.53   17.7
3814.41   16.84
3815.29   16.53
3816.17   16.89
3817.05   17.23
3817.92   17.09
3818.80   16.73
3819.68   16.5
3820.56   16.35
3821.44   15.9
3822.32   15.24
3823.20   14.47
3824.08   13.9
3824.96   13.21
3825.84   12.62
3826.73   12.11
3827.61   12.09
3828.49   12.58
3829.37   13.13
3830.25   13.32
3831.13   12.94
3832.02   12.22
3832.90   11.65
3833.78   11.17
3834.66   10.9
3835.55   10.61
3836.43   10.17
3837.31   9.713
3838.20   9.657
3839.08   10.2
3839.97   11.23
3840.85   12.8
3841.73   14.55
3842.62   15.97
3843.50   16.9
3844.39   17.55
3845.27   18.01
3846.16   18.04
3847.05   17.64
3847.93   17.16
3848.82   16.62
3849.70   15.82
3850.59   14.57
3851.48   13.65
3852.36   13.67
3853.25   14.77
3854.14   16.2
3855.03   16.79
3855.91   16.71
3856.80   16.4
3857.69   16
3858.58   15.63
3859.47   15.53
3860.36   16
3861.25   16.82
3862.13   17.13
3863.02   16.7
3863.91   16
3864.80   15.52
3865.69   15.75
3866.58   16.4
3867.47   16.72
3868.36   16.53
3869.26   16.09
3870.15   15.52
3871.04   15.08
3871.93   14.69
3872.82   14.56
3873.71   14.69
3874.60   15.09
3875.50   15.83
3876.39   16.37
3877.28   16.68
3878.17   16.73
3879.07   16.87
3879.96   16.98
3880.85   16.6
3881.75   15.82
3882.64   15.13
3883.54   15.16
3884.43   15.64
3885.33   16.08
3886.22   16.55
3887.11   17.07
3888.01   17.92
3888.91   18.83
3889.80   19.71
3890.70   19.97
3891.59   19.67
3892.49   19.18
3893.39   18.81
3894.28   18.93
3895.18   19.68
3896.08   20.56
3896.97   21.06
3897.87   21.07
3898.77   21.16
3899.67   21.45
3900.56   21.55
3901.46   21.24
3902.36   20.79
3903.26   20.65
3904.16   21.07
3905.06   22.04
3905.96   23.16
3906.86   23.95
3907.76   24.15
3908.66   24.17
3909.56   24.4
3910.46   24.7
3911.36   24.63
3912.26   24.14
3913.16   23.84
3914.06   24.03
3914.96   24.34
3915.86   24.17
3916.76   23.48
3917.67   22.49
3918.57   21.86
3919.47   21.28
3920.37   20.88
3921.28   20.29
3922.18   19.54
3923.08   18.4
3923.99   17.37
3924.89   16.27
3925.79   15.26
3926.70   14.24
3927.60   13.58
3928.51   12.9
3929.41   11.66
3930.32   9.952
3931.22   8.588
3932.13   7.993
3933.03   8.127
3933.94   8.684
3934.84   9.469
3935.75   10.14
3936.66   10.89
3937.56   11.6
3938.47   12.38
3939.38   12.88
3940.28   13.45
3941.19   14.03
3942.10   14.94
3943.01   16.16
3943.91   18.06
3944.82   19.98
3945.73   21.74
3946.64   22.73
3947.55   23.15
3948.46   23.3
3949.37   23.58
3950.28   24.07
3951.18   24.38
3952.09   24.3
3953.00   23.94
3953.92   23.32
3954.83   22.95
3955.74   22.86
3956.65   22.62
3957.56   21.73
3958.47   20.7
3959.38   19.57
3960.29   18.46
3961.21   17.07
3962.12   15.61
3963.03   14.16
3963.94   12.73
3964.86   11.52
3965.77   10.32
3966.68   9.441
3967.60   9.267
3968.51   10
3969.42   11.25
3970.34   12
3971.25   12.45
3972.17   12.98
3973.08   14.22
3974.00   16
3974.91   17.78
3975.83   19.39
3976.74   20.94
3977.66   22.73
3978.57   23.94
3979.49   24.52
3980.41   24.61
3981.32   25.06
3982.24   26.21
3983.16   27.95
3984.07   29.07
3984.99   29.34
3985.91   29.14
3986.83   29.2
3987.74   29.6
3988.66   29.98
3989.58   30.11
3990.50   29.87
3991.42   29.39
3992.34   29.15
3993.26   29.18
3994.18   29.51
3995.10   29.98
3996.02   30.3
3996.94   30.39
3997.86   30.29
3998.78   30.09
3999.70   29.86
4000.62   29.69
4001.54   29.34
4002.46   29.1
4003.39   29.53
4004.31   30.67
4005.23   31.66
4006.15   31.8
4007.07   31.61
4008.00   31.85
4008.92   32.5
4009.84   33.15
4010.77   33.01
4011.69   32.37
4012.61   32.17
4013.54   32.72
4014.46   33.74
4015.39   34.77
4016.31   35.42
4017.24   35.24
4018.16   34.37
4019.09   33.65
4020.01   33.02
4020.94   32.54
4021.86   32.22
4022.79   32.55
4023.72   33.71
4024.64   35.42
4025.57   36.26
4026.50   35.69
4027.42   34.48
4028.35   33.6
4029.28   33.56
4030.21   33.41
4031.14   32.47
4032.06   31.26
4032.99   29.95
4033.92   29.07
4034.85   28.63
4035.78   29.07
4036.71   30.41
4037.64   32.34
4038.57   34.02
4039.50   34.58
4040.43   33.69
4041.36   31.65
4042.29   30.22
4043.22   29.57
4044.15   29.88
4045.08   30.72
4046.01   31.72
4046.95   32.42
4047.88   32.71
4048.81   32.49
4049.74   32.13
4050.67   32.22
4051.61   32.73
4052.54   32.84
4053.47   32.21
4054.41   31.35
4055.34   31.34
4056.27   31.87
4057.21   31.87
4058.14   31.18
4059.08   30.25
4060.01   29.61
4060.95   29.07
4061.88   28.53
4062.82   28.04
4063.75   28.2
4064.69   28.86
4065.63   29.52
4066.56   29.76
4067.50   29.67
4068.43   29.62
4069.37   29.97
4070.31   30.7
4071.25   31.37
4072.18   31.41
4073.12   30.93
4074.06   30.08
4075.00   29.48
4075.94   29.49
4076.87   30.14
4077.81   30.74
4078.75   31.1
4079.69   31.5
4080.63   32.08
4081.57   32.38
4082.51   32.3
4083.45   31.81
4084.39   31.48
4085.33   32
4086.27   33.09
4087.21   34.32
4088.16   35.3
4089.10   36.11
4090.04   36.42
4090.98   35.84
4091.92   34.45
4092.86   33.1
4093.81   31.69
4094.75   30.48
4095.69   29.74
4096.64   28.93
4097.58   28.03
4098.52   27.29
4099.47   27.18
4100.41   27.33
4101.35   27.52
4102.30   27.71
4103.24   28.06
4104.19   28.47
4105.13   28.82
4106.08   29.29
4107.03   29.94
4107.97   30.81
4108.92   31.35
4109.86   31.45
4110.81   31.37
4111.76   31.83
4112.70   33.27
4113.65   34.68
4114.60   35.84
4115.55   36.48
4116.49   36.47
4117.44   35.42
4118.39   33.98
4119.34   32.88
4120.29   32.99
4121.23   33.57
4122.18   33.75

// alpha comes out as 1.9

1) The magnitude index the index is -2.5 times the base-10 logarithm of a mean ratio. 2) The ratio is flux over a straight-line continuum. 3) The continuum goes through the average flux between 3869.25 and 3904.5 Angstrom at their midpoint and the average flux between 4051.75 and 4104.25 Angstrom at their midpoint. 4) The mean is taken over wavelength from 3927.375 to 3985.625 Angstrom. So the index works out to 0.29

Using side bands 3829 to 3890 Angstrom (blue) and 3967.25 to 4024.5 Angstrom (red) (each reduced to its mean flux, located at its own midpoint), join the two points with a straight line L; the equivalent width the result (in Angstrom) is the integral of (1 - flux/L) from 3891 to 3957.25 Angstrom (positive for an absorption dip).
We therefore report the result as 5.4 Angstrom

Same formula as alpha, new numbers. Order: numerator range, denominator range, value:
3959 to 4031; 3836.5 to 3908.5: 1.67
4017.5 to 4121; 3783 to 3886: 2.25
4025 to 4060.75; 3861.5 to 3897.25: 2.04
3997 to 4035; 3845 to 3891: 2.15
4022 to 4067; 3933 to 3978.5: 1.96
